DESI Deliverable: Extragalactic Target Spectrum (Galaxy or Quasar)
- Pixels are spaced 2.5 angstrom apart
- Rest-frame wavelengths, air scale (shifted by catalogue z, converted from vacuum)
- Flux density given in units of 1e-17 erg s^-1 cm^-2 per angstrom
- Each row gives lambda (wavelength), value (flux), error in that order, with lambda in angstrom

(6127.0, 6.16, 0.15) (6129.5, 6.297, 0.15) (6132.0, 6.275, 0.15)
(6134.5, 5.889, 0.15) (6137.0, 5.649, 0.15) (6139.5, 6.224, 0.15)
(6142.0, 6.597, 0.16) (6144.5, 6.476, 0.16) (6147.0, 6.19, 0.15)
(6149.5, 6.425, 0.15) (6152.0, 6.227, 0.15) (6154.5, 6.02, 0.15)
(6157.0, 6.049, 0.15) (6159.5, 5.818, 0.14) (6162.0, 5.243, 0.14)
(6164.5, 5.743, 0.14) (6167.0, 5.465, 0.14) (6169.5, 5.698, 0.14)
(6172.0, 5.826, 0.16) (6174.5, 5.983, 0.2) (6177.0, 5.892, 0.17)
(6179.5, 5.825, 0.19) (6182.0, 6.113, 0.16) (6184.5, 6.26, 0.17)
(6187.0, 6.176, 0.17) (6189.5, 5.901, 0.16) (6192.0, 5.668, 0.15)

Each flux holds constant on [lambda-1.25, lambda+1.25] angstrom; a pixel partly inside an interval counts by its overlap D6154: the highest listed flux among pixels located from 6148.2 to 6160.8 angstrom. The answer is 6.425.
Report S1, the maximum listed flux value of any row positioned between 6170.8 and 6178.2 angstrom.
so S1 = 5.983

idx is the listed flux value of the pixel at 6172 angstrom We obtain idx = 5.826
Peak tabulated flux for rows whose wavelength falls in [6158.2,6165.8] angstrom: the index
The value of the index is 5.818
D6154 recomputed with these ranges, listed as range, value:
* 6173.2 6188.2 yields 6.26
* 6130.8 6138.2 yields 6.275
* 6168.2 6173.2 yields 5.826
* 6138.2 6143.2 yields 6.597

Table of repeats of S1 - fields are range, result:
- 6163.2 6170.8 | 5.743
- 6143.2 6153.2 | 6.476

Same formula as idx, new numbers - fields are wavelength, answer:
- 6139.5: 6.224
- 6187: 6.176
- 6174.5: 5.983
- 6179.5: 5.825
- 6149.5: 6.425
